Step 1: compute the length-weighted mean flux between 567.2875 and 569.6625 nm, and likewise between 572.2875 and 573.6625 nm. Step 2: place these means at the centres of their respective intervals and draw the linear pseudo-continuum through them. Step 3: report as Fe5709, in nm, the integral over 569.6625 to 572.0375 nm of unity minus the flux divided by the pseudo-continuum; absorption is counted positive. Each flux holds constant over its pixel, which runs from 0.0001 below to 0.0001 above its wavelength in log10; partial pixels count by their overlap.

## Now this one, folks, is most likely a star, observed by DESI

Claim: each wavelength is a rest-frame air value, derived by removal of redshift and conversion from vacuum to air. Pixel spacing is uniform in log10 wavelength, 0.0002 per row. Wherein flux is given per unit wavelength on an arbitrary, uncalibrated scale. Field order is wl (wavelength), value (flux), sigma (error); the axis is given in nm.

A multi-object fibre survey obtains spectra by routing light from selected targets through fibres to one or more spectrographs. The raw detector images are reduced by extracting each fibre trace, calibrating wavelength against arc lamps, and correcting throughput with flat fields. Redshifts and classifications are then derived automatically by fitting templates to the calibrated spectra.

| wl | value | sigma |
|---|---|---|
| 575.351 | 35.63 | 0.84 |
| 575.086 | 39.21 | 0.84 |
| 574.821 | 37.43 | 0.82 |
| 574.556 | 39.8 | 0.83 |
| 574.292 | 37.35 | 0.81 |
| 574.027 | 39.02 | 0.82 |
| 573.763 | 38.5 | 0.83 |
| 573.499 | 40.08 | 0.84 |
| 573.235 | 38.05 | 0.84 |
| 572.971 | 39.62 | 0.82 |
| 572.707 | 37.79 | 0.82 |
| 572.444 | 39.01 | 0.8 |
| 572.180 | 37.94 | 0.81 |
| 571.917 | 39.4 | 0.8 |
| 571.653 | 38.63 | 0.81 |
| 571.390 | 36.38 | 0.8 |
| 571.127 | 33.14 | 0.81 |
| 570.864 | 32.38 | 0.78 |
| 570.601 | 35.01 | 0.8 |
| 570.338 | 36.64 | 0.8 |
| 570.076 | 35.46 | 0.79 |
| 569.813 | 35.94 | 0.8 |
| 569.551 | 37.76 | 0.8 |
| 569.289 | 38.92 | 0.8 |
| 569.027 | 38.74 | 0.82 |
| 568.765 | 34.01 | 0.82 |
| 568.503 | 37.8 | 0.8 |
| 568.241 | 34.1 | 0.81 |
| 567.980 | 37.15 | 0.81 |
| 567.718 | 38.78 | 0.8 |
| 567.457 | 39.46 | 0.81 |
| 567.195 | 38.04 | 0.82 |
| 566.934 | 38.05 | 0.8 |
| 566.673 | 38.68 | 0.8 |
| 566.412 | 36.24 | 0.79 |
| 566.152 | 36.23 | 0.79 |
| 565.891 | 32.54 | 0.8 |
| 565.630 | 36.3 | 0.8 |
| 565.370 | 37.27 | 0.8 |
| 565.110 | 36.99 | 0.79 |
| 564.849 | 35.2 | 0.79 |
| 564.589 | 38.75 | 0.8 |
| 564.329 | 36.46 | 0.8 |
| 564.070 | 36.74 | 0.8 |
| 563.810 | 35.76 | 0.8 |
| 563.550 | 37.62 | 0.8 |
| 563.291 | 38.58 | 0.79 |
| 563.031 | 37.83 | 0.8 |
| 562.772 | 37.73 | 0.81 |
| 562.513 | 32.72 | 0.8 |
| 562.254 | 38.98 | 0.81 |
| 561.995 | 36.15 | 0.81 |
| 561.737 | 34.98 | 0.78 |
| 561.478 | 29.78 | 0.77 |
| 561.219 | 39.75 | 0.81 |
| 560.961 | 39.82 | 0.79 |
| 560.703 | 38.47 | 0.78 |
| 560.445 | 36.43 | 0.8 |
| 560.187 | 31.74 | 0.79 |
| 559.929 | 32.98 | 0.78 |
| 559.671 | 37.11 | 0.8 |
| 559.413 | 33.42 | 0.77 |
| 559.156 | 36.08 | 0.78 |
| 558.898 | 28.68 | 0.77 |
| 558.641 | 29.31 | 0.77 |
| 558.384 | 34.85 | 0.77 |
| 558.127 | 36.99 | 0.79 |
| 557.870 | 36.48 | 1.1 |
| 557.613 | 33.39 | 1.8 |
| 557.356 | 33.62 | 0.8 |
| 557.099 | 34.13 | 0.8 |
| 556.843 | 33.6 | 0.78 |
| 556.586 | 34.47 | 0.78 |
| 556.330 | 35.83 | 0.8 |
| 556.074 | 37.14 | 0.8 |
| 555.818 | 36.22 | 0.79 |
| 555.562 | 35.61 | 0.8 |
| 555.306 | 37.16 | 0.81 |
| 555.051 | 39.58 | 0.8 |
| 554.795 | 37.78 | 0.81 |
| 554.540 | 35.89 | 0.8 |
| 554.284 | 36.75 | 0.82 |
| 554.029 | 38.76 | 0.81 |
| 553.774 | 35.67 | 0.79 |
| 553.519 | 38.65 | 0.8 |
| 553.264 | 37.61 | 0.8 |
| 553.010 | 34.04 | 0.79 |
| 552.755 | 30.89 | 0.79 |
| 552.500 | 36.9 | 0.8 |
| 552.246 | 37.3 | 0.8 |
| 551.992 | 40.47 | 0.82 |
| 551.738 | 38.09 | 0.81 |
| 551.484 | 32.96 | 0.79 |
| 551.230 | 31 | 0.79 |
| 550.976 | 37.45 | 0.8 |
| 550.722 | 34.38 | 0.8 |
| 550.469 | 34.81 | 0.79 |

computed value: 0.14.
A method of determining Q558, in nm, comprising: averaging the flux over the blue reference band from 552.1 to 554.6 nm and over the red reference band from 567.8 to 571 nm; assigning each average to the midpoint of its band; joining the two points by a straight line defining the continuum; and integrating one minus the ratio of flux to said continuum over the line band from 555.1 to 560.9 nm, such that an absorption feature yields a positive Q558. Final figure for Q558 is 0.23 nm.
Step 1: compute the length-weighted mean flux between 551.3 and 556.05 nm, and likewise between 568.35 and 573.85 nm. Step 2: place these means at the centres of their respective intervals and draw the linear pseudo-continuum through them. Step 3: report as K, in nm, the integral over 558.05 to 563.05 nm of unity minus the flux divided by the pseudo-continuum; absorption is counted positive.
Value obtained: 0.235 nm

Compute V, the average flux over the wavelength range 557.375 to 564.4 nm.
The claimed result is 35.5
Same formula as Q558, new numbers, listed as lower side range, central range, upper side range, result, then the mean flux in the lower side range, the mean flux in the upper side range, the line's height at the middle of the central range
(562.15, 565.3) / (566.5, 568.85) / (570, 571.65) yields -0.095 nm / 36.9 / 35.1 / 35.9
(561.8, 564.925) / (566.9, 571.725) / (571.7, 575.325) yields 0.164 nm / 36.9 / 38.6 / 37.9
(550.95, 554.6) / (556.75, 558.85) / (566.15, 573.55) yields 0.150 nm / 36.1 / 37.2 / 36.4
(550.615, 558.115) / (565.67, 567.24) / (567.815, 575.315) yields 0.016 nm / 35.9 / 37.3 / 36.9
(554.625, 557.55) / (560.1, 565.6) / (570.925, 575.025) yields 0.023 nm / 35.9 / 38.1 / 36.7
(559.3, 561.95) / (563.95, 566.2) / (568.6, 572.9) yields -0.015 nm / 35.5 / 36.7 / 36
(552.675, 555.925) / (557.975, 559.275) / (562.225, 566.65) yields 0.120 nm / 36.6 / 36.6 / 36.6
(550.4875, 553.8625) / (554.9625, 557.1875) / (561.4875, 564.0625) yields 0.004 nm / 35.8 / 36.4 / 36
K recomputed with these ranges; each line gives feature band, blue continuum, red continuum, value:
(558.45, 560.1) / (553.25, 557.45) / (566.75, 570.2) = 0.16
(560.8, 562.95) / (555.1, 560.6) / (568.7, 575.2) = -0.05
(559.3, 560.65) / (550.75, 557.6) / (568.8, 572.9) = 0.06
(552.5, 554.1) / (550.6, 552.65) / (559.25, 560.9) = 0.00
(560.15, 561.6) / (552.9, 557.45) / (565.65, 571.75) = 0.00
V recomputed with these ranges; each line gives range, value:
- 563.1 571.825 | 36.7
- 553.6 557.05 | 36.5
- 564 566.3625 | 36.3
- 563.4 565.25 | 36.8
